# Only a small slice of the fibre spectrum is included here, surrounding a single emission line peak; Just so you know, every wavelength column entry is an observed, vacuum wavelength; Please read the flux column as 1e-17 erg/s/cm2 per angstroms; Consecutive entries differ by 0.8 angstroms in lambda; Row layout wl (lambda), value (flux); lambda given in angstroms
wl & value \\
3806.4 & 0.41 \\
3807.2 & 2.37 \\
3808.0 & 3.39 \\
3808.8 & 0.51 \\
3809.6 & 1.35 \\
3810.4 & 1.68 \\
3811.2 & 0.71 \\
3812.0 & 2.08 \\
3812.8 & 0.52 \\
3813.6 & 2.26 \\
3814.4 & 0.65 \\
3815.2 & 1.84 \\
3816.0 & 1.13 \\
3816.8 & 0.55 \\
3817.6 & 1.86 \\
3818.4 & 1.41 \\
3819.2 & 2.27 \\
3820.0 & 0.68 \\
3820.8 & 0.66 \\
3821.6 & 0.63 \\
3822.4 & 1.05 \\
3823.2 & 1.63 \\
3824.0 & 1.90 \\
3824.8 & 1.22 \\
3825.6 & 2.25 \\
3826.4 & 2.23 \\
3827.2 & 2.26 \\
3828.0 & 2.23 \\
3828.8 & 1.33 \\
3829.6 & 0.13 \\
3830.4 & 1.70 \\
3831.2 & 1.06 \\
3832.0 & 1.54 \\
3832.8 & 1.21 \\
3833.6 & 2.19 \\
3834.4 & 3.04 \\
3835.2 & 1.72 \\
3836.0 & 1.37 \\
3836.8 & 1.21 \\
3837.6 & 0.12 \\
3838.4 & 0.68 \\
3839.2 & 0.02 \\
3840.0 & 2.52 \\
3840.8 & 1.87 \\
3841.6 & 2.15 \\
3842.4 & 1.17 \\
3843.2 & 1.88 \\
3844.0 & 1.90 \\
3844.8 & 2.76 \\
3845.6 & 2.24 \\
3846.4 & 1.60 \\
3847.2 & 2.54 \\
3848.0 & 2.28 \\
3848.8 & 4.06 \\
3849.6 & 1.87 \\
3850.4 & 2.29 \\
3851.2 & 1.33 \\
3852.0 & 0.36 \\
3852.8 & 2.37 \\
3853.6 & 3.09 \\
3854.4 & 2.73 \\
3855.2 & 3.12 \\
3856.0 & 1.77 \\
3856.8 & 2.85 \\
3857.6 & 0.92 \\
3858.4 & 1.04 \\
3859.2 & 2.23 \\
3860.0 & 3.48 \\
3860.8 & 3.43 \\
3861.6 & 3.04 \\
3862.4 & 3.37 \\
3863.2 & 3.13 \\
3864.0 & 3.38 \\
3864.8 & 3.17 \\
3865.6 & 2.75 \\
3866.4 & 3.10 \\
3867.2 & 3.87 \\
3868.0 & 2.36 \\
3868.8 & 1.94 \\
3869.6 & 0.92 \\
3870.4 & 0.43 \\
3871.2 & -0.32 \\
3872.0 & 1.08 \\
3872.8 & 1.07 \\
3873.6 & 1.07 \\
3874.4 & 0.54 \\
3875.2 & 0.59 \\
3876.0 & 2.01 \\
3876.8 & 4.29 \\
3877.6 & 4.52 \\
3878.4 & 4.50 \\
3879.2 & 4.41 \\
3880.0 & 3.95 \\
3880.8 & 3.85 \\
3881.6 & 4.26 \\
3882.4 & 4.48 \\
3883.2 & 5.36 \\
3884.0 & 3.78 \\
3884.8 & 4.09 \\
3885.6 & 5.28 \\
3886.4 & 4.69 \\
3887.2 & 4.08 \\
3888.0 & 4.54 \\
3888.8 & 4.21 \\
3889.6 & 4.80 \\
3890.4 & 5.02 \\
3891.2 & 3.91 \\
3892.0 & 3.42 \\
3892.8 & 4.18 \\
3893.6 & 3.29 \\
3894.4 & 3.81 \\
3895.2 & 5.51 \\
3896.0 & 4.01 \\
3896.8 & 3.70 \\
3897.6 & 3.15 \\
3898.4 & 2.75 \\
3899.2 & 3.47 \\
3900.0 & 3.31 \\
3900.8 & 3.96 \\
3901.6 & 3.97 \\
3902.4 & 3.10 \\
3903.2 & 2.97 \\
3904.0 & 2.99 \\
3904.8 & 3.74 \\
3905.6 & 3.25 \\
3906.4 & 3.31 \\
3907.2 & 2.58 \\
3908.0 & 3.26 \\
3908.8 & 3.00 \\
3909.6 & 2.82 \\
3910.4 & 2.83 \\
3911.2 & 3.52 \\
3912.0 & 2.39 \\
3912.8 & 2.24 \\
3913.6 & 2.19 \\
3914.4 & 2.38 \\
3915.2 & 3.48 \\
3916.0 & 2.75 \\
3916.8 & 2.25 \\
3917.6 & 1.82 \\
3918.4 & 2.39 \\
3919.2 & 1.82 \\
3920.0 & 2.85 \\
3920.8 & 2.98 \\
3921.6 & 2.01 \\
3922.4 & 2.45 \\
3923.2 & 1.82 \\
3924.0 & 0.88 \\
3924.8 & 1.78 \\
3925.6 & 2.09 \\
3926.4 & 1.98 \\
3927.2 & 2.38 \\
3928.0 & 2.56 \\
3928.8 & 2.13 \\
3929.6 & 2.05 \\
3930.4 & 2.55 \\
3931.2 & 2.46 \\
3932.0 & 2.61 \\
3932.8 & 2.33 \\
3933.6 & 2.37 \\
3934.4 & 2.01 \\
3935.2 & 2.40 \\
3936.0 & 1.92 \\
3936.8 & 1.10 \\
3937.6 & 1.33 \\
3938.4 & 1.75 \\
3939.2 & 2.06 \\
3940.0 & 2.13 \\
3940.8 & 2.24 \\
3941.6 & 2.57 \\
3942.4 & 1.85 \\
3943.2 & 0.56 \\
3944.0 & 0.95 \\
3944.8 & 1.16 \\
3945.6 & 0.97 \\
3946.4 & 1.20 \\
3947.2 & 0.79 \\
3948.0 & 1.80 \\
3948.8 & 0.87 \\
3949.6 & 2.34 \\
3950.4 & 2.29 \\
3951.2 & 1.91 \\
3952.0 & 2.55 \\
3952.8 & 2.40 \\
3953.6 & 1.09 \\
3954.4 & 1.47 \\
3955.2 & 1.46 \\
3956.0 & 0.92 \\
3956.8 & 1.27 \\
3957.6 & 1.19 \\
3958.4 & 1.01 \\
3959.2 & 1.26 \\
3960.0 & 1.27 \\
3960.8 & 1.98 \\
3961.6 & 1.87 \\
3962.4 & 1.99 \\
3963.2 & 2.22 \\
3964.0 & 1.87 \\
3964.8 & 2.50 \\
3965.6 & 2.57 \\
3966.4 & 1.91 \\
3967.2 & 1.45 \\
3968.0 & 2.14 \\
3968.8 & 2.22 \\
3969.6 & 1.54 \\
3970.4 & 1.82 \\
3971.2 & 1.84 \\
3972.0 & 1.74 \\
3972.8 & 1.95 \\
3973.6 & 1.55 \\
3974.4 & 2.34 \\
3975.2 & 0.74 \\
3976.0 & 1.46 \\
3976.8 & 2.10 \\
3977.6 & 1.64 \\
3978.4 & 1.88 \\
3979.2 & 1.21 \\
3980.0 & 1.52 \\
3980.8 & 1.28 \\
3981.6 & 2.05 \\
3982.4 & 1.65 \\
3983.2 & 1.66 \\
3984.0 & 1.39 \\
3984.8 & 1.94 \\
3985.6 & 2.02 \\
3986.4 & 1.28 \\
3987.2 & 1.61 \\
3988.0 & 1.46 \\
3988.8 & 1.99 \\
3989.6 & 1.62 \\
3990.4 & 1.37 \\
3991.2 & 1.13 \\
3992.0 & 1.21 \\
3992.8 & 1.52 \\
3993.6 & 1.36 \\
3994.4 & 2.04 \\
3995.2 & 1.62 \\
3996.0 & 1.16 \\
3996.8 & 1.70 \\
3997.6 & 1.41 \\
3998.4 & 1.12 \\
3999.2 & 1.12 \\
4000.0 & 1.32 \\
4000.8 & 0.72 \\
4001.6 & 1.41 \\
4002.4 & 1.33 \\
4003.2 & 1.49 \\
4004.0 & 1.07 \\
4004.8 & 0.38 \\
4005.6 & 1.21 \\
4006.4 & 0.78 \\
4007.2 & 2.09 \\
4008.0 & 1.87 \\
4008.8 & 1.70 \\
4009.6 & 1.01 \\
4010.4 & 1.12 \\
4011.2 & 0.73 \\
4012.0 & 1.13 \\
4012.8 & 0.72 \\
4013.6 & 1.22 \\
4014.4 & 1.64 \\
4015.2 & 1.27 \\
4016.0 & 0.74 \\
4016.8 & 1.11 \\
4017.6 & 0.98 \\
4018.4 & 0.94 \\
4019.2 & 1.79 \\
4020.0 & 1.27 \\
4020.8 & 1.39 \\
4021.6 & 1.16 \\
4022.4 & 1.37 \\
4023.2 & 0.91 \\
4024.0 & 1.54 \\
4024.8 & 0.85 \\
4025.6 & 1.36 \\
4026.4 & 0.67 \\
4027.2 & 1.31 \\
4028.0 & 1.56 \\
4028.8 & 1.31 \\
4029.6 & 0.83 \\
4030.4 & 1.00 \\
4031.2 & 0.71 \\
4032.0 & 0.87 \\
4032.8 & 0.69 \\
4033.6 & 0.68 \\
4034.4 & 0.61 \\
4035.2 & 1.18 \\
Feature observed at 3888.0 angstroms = Ly-alpha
